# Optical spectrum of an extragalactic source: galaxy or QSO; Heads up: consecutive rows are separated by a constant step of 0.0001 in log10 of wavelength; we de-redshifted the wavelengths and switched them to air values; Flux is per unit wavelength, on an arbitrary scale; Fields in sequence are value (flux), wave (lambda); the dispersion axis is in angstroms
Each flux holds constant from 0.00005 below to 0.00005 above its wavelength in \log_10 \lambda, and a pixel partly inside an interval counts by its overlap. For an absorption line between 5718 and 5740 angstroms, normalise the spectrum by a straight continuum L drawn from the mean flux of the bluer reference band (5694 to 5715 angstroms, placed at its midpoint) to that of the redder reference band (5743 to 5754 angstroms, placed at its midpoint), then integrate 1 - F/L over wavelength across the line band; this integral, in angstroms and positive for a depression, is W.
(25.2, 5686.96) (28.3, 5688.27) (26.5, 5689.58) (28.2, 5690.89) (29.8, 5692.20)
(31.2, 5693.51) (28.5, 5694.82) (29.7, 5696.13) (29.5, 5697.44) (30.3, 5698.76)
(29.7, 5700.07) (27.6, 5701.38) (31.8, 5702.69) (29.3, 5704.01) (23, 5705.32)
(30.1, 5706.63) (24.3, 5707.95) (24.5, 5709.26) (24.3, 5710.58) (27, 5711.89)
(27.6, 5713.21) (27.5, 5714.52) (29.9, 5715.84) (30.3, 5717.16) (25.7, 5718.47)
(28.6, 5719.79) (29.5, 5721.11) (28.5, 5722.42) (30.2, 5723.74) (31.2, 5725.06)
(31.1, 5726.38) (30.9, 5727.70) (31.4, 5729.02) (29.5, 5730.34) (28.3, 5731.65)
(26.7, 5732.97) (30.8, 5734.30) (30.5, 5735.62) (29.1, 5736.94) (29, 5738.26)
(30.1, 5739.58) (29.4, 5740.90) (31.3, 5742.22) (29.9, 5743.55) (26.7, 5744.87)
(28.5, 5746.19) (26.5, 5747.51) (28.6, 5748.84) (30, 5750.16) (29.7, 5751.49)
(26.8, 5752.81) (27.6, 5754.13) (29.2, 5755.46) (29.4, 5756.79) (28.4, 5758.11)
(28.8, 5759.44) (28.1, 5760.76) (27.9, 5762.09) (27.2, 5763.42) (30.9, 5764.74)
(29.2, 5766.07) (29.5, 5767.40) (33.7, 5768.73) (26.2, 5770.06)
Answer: -1.1 angstroms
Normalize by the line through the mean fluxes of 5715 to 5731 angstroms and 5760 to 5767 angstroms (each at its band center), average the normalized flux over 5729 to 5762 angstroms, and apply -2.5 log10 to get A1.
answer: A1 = 0.01 mag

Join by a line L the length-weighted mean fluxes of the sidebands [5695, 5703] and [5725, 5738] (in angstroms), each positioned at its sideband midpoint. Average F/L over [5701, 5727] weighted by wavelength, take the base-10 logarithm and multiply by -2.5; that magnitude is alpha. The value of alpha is 0.06 mag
